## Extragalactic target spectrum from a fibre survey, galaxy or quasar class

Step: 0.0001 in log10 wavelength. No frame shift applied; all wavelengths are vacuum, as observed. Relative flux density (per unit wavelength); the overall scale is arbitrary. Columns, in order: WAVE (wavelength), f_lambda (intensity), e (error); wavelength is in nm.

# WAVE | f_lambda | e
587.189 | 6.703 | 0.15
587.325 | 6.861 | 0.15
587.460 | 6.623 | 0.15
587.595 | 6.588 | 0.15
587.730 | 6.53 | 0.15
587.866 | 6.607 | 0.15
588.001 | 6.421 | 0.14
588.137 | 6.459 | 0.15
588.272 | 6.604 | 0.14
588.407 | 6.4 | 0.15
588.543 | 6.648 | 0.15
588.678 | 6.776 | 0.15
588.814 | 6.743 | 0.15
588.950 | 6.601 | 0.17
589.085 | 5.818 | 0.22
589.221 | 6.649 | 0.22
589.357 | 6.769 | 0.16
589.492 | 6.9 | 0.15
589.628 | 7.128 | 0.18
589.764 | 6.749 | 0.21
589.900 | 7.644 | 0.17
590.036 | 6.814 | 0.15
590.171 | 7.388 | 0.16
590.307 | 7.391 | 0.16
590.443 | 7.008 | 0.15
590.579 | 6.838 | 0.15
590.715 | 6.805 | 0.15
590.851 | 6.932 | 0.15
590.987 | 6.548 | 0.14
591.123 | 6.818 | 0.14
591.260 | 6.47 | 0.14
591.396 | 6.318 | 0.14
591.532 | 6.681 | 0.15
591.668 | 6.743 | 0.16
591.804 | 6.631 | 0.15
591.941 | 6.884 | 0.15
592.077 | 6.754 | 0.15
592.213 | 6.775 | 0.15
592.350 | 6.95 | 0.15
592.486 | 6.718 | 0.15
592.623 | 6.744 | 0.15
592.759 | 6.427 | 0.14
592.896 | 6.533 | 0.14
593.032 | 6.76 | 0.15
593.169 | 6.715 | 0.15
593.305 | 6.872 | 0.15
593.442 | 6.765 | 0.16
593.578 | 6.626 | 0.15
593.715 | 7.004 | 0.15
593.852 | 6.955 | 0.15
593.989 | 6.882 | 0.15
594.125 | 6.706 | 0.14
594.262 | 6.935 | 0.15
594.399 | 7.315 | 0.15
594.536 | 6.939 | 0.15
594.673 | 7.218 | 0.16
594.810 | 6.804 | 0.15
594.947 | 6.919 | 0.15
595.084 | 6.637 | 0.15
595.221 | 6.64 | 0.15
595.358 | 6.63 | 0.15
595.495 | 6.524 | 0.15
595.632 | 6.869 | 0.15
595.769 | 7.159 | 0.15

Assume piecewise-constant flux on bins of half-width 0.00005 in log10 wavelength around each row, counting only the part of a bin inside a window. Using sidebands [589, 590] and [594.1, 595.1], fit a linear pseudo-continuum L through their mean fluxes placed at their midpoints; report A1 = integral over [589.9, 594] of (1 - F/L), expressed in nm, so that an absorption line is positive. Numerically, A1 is 0.04 nm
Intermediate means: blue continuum 6.8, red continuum 6.96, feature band 6.8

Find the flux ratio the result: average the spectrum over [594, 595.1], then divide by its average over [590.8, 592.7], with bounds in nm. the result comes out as 1.0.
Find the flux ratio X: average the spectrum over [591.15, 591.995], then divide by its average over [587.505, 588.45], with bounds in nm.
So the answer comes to 1.01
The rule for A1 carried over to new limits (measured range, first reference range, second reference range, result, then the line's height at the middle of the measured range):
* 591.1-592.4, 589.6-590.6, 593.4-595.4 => 0.06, 7.03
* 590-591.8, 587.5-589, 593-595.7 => -0.03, 6.69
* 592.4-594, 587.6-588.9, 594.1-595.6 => 0.01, 6.78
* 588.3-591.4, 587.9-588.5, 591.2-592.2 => -0.11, 6.57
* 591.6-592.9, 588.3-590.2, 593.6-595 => 0.03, 6.88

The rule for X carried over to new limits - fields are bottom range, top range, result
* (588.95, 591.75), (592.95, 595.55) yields 1.00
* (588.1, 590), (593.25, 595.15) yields 1.03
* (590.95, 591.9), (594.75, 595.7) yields 1.02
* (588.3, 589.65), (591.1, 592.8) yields 1.01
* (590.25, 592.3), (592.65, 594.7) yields 1.01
